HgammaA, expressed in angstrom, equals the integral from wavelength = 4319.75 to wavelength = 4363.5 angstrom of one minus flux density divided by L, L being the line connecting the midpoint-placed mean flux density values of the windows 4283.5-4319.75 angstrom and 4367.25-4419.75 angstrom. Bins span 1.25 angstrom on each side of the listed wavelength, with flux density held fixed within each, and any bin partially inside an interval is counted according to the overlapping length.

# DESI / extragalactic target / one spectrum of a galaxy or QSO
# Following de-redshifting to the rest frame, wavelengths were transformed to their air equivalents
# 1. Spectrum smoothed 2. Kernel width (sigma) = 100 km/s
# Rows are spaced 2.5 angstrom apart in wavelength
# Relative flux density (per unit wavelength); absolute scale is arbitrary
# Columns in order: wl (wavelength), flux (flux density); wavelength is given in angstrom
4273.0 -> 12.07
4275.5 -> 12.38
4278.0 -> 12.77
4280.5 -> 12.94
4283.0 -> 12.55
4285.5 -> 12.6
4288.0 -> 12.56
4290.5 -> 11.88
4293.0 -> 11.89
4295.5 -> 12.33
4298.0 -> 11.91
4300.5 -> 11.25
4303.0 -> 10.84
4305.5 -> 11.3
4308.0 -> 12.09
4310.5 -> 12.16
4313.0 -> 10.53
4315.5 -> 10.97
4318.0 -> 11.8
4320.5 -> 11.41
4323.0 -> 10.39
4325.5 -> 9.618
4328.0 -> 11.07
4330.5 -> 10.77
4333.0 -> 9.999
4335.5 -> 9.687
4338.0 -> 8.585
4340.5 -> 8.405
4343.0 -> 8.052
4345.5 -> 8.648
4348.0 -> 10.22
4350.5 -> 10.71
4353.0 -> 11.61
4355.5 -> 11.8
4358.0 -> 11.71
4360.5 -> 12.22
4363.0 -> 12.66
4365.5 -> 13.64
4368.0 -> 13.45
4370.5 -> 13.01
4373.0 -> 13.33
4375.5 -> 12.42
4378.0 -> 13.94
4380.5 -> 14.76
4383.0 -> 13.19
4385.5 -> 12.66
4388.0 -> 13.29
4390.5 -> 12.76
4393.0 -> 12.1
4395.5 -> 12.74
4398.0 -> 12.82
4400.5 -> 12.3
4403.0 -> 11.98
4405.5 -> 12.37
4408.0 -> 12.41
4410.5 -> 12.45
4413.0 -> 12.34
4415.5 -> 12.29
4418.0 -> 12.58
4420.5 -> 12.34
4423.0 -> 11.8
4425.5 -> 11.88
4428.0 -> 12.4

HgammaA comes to 6.6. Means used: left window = 11.7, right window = 12.8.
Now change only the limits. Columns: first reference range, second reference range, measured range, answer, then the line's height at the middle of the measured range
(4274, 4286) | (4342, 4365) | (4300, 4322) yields 1.0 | 11.9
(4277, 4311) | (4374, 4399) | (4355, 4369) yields 0.2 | 12.8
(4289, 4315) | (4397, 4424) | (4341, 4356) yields 2.4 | 11.9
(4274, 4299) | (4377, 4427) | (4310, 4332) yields 2.7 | 12.5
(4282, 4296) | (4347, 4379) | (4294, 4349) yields 7.9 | 12.3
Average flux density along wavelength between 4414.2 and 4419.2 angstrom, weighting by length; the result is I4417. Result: 12.4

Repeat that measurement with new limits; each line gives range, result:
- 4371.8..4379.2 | 13.2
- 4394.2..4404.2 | 12.5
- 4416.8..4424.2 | 12.2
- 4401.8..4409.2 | 12.3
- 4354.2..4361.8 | 11.9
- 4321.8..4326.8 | 10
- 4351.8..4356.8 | 11.7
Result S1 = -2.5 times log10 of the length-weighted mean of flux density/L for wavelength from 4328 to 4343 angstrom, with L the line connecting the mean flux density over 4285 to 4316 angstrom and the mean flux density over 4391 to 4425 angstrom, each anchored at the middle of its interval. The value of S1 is 0.246 mag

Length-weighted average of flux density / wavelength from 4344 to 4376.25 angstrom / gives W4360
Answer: 11.9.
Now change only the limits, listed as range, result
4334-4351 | 9.13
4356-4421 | 12.8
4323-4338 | 10.1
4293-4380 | 11.3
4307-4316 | 11.5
